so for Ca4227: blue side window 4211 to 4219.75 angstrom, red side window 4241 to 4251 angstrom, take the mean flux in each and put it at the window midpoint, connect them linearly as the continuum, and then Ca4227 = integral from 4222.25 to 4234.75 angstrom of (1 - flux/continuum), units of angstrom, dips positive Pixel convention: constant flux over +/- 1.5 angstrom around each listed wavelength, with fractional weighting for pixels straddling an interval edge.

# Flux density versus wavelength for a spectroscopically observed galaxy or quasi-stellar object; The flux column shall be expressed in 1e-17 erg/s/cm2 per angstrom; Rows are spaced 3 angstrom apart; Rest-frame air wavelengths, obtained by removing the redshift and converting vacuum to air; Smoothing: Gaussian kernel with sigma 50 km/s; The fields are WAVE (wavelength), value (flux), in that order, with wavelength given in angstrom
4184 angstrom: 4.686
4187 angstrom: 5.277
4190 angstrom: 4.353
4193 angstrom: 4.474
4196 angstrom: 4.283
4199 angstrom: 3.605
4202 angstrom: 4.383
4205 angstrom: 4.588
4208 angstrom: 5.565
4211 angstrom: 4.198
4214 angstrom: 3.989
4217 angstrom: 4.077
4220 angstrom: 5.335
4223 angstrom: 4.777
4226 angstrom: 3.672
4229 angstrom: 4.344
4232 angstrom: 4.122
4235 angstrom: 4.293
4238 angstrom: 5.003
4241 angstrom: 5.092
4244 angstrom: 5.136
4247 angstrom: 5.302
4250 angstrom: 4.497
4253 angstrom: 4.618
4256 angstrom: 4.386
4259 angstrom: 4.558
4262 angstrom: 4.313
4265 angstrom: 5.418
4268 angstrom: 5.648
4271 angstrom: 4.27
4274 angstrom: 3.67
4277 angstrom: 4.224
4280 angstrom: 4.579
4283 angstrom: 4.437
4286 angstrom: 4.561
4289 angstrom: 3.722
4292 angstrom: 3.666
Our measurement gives 1.0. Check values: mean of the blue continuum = 4.25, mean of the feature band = 4.2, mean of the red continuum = 5.02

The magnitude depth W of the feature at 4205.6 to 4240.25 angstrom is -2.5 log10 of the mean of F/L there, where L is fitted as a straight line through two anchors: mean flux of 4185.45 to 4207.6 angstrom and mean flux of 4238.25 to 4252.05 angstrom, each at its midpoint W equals 0.06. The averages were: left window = 4.48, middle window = 4.5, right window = 4.99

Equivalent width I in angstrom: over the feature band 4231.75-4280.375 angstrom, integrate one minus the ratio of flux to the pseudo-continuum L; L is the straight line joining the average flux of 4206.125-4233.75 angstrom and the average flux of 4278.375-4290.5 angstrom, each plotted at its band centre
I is -3.20 angstrom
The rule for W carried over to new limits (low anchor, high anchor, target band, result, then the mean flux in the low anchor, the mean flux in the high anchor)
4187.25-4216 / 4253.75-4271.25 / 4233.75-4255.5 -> -0.034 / 4.42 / 4.79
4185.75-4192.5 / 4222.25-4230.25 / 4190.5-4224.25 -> 0.001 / 4.75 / 4.21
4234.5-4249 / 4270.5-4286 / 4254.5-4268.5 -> -0.051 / 5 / 4.27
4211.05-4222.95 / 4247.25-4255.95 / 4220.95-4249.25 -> -0.021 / 4.47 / 4.64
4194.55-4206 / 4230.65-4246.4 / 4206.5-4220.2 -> -0.043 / 4.2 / 4.77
